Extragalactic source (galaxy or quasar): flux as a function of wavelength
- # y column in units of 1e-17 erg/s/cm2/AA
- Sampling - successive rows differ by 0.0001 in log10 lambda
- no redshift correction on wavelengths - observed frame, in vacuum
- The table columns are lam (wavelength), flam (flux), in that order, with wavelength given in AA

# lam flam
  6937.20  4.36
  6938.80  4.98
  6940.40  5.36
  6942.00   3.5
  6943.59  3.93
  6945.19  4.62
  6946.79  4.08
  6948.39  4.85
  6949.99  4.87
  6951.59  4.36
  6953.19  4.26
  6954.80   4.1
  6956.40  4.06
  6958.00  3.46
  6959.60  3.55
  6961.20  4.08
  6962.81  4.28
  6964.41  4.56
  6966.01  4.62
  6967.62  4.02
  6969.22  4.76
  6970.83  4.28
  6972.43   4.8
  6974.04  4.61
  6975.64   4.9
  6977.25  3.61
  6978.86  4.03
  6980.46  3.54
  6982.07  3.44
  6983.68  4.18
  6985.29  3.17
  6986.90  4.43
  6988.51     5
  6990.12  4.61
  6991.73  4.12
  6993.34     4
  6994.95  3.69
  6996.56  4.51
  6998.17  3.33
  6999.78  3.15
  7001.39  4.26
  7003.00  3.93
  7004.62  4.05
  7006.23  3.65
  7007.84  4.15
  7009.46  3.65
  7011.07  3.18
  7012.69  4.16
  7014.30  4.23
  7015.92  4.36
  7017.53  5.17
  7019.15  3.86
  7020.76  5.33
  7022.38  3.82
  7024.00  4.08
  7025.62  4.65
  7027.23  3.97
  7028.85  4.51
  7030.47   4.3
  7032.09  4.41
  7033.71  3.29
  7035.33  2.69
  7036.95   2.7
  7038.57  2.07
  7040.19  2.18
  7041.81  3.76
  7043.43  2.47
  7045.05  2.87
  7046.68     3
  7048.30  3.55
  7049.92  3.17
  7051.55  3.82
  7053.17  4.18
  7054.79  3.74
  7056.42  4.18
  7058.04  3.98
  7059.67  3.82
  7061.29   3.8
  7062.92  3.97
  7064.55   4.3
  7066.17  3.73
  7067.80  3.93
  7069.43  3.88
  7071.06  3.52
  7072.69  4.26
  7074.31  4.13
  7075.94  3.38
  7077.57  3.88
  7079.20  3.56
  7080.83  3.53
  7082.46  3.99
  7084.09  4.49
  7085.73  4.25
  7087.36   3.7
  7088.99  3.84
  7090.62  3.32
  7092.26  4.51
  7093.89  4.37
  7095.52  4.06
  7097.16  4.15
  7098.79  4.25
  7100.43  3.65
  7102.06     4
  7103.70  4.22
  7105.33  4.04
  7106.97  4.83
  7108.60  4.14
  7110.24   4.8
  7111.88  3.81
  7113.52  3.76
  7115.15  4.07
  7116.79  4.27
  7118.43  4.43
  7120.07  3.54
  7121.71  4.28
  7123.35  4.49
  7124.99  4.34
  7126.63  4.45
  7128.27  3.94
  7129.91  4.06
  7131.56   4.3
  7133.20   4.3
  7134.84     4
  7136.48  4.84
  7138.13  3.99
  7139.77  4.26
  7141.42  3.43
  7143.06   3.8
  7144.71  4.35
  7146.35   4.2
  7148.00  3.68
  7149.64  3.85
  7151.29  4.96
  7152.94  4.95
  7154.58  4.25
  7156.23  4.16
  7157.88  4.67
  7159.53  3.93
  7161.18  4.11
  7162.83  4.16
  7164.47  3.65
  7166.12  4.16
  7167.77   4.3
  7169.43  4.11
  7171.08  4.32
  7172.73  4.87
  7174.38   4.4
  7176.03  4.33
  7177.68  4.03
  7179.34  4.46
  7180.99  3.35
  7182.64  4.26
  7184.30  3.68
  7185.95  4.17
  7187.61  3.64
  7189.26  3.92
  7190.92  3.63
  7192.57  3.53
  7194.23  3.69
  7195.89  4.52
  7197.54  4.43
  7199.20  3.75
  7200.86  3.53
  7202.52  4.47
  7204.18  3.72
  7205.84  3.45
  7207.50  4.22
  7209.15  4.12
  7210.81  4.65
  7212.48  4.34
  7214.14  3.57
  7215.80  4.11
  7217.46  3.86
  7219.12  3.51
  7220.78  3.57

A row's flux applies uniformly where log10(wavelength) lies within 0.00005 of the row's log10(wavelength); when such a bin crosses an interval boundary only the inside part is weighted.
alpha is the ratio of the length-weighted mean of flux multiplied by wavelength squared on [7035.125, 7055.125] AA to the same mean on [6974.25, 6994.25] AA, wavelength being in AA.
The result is 0.77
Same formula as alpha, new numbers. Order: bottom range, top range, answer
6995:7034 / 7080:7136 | 1.04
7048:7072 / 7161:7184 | 1.12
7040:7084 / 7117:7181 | 1.17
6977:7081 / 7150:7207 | 1.12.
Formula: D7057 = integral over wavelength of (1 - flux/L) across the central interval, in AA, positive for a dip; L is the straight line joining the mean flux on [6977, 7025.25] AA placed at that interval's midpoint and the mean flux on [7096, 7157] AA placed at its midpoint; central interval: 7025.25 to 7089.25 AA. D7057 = 6.6 AA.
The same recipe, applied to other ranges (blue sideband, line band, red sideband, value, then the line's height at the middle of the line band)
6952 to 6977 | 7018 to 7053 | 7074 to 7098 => 4.4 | 4.08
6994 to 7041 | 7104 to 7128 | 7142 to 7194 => -1.2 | 4.02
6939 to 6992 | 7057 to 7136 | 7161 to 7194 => 1.4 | 4.13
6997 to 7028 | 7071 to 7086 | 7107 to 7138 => 0.9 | 4.16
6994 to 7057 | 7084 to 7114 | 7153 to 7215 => -1.6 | 3.9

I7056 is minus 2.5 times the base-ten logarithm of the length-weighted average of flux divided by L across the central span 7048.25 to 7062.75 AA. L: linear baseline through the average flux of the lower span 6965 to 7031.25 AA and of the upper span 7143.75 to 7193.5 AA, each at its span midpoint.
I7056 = 0.09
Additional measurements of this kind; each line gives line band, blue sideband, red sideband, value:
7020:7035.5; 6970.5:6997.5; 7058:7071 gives -0.036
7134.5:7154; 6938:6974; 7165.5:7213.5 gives -0.020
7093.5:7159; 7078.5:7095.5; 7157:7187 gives -0.037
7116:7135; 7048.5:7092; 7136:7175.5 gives -0.029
